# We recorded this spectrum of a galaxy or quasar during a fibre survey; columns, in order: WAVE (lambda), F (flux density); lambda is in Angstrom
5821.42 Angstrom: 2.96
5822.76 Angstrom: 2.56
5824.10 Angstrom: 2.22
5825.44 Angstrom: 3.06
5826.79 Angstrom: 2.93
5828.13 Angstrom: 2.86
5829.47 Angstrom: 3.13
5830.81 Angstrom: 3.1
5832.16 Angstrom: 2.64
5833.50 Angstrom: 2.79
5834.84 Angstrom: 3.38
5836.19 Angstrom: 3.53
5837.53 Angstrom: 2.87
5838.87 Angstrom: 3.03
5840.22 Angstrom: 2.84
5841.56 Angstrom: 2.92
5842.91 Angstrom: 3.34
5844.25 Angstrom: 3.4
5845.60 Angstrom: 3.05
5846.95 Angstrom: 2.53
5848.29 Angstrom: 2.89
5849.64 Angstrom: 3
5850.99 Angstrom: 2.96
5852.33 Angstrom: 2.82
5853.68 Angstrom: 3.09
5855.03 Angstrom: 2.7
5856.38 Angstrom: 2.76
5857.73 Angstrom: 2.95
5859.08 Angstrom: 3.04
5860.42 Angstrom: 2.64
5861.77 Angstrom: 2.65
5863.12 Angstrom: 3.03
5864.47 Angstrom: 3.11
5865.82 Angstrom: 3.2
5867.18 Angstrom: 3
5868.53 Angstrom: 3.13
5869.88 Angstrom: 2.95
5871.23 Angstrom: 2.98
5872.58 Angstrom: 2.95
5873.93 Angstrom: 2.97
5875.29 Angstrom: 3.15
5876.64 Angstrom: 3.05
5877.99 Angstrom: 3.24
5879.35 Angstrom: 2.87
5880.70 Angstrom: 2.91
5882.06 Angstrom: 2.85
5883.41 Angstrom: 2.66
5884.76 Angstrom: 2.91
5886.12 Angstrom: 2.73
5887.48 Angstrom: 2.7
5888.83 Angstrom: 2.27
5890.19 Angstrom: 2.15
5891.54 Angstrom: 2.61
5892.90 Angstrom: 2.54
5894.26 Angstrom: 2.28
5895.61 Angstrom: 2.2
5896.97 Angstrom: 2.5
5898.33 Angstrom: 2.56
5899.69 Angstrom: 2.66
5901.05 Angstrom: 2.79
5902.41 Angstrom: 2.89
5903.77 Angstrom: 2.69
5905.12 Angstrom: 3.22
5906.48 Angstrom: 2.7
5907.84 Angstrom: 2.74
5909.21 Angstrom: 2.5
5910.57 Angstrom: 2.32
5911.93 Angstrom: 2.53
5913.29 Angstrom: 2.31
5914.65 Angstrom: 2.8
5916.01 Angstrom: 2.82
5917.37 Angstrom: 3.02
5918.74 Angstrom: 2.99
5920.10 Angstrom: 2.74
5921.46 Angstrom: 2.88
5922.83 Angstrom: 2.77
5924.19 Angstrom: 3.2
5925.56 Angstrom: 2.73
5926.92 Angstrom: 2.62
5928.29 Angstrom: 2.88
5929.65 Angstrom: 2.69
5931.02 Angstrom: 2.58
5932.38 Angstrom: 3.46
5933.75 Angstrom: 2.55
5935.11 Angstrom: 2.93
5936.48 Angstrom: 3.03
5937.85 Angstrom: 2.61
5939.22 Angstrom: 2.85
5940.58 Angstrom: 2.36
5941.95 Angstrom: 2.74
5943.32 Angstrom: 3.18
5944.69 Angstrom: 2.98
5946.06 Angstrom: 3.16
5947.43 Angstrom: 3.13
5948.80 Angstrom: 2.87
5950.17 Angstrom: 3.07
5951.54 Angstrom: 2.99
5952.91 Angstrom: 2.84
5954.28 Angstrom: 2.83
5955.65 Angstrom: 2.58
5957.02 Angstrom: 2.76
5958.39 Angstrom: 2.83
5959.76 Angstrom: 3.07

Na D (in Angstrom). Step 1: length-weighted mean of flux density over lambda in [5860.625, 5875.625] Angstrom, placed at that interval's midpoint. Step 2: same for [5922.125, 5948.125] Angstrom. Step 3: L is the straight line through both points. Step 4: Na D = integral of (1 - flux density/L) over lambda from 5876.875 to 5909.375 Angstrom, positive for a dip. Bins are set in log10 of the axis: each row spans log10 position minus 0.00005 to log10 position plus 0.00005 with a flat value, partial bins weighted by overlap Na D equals 2.92 Angstrom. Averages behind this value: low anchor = 2.99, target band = 2.68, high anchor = 2.87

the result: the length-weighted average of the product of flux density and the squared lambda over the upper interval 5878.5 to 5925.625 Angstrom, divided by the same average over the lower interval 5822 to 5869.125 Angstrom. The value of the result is 0.93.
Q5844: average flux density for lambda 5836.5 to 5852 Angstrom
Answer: 3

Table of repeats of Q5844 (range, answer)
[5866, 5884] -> 2.98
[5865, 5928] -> 2.77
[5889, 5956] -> 2.75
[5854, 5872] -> 2.94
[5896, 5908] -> 2.74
